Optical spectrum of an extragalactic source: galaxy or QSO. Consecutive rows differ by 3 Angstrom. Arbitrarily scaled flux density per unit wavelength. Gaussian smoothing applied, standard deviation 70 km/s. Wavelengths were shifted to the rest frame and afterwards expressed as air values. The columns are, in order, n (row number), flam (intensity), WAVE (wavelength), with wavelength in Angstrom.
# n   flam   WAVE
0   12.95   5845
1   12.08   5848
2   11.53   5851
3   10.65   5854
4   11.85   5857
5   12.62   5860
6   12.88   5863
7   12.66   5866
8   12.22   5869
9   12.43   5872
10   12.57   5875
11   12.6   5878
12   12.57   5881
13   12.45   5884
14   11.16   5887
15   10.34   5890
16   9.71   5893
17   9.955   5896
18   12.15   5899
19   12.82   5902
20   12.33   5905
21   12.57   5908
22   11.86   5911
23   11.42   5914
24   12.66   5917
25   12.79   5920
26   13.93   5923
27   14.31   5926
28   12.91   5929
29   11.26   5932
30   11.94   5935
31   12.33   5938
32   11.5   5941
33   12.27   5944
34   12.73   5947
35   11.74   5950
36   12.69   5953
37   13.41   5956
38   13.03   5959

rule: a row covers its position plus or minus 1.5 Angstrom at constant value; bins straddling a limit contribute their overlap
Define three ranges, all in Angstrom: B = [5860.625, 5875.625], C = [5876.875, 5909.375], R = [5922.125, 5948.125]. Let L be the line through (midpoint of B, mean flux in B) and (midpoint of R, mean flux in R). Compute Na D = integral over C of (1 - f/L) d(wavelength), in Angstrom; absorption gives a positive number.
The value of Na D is 2.25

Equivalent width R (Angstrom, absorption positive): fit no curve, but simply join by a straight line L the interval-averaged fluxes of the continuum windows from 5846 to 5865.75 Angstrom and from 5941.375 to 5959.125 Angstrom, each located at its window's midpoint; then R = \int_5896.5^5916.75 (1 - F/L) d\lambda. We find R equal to 0.3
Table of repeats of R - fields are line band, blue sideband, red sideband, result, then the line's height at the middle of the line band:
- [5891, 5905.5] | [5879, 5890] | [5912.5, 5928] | 1.2 Angstrom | 12.3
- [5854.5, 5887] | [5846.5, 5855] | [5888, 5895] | -4.8 Angstrom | 10.8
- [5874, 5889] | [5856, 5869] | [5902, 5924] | 0.4 Angstrom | 12.5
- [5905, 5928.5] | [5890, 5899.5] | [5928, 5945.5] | -3.2 Angstrom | 11.2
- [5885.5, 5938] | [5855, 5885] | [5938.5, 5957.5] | 1.7 Angstrom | 12.4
